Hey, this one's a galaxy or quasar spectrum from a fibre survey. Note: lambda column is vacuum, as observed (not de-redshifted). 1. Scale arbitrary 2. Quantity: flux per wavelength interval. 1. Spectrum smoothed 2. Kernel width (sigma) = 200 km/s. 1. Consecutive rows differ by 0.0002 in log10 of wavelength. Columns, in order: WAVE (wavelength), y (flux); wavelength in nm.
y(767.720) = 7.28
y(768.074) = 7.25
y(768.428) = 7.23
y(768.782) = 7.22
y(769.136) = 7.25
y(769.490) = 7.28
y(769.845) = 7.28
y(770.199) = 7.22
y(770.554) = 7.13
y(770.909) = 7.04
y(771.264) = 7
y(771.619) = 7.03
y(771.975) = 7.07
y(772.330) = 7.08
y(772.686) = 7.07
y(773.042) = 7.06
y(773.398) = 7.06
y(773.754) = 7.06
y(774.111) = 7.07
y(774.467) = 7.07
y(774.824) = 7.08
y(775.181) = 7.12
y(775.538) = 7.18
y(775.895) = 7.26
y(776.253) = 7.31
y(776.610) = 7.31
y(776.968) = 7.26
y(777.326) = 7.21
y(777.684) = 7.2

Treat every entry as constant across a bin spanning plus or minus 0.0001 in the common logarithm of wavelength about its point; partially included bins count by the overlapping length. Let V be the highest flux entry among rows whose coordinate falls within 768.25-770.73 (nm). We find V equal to 7.28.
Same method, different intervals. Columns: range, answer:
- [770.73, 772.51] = 7.08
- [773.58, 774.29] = 7.07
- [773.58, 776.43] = 7.31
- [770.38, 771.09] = 7.13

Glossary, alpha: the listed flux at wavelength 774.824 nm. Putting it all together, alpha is 7.08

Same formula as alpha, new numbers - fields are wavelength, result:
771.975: 7.07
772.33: 7.08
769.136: 7.25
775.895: 7.26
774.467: 7.07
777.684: 7.2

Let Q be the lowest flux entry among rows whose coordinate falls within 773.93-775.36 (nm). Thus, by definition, 7.07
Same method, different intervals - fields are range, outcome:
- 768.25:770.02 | 7.22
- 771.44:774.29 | 7.03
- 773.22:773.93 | 7.06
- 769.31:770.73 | 7.13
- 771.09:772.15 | 7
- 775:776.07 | 7.12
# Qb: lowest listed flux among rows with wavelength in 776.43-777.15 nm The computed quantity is 7.26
